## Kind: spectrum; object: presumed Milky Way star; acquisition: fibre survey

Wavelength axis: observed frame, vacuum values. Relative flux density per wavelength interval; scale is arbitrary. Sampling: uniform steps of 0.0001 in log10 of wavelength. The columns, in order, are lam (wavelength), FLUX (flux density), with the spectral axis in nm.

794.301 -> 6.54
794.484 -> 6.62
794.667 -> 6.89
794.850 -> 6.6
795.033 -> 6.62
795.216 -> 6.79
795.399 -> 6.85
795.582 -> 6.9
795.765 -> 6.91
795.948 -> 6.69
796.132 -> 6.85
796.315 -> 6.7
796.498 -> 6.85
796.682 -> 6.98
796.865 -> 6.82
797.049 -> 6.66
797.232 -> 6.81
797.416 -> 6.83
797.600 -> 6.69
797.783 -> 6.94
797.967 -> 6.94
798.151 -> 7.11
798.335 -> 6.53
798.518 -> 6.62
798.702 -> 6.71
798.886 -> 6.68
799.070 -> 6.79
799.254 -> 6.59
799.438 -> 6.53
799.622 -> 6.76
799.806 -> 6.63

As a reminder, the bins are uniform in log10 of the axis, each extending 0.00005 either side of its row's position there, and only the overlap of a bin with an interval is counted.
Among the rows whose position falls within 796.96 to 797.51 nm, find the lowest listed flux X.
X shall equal 6.66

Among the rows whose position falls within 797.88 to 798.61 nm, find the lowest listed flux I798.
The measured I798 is 6.53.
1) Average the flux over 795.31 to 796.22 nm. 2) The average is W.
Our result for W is 6.84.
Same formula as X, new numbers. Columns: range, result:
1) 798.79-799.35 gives 6.59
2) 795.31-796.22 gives 6.69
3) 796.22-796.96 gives 6.7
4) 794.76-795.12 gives 6.6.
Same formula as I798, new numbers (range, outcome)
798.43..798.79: 6.62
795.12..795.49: 6.79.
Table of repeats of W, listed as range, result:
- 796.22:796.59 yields 6.78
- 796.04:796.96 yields 6.84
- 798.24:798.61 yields 6.59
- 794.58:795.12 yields 6.7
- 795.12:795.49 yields 6.82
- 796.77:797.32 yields 6.77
